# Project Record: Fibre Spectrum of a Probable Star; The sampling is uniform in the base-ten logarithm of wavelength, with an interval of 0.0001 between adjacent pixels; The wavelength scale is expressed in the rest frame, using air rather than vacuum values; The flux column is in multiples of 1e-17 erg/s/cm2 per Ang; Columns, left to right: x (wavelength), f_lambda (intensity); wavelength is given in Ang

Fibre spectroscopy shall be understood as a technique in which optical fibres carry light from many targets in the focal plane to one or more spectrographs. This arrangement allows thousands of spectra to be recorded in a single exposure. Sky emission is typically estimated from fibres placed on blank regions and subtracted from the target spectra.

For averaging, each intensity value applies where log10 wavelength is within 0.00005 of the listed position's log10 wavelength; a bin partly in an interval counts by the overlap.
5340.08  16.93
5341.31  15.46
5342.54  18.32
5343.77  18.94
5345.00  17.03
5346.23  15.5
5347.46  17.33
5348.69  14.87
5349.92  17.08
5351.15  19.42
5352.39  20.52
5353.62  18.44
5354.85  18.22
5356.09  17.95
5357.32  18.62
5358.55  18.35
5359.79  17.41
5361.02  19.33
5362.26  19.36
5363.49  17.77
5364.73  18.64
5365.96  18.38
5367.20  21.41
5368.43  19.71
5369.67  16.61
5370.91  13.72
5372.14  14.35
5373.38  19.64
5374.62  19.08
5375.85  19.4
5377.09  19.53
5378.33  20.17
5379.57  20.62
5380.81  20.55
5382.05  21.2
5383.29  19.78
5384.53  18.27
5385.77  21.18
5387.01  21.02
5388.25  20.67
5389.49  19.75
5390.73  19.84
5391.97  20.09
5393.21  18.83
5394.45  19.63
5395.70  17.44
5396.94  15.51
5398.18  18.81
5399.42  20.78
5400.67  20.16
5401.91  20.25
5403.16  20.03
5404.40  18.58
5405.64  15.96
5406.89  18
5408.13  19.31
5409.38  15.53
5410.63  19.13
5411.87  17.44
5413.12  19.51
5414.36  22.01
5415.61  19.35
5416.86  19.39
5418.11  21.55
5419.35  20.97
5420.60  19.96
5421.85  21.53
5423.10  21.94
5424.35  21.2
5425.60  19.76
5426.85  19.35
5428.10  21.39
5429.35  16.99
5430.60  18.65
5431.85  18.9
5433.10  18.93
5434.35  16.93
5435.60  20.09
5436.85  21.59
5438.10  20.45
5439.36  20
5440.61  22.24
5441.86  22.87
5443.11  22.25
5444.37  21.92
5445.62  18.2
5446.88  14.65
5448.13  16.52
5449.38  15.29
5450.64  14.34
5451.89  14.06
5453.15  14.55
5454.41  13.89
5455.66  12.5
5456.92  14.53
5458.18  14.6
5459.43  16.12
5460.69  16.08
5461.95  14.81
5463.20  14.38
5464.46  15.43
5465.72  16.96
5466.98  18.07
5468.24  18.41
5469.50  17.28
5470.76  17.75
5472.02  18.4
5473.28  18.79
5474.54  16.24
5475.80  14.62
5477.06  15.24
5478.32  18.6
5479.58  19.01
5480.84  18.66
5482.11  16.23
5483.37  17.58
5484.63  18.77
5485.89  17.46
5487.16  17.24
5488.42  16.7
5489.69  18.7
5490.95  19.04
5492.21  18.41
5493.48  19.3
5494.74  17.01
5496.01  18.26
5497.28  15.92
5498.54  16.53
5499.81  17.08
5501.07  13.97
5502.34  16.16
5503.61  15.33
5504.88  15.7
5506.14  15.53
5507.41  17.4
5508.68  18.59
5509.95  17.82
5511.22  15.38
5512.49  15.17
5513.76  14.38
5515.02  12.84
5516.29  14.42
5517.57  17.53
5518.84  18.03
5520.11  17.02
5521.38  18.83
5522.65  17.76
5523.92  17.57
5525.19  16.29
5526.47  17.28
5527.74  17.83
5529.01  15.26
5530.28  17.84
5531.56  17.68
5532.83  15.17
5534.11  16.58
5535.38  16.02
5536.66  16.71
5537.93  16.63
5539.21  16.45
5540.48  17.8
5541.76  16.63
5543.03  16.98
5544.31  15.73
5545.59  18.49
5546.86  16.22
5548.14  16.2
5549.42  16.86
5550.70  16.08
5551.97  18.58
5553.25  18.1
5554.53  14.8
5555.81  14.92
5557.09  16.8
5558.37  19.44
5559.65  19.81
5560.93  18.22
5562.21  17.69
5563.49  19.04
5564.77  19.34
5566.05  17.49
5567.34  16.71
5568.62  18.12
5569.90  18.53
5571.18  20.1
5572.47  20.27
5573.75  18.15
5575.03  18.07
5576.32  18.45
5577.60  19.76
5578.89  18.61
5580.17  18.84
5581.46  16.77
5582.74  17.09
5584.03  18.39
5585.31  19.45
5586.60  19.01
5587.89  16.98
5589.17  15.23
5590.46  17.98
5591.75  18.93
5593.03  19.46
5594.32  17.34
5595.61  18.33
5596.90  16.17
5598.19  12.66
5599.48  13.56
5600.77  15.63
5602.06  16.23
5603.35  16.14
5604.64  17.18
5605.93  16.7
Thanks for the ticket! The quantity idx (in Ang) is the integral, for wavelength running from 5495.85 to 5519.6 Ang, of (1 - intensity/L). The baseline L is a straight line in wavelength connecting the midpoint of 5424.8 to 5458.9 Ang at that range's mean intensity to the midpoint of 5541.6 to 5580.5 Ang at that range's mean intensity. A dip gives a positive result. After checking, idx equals 2.4 Ang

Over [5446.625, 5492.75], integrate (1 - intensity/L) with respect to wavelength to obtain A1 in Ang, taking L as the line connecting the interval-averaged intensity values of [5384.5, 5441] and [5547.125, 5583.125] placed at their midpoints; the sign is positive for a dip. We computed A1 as 5.9 Ang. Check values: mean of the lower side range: 19.5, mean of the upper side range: 17.9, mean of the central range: 16.5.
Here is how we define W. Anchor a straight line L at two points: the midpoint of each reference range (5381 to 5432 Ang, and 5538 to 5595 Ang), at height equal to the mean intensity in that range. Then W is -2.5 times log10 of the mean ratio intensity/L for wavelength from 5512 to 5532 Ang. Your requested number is 0.10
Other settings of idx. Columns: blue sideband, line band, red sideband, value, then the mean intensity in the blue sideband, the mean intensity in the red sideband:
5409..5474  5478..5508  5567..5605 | 1.24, 18.2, 17.6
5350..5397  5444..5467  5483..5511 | 2.96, 19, 17.2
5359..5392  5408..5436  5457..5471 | -3.08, 19.1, 16.2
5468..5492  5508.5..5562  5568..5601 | 2.69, 17.6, 17.8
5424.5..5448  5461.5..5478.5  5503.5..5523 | 1.37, 19.7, 16.4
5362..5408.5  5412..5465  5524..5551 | -0.15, 19.1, 16.7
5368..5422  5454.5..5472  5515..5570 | 2.19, 19.2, 17.1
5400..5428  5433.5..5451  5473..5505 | -0.43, 19.6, 17.2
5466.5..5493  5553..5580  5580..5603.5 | -1.63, 17.7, 17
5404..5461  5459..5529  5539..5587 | 4.93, 18.5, 17.9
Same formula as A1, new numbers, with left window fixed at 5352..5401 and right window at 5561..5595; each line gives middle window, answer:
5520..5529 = 0.5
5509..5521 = 1.6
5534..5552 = 1.6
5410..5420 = -0.6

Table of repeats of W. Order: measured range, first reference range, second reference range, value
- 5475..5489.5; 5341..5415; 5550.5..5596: 0.065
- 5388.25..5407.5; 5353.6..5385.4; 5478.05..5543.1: -0.035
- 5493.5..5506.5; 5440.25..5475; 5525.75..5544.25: 0.029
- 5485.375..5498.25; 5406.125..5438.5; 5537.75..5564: 0.032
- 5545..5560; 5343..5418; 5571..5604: 0.039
